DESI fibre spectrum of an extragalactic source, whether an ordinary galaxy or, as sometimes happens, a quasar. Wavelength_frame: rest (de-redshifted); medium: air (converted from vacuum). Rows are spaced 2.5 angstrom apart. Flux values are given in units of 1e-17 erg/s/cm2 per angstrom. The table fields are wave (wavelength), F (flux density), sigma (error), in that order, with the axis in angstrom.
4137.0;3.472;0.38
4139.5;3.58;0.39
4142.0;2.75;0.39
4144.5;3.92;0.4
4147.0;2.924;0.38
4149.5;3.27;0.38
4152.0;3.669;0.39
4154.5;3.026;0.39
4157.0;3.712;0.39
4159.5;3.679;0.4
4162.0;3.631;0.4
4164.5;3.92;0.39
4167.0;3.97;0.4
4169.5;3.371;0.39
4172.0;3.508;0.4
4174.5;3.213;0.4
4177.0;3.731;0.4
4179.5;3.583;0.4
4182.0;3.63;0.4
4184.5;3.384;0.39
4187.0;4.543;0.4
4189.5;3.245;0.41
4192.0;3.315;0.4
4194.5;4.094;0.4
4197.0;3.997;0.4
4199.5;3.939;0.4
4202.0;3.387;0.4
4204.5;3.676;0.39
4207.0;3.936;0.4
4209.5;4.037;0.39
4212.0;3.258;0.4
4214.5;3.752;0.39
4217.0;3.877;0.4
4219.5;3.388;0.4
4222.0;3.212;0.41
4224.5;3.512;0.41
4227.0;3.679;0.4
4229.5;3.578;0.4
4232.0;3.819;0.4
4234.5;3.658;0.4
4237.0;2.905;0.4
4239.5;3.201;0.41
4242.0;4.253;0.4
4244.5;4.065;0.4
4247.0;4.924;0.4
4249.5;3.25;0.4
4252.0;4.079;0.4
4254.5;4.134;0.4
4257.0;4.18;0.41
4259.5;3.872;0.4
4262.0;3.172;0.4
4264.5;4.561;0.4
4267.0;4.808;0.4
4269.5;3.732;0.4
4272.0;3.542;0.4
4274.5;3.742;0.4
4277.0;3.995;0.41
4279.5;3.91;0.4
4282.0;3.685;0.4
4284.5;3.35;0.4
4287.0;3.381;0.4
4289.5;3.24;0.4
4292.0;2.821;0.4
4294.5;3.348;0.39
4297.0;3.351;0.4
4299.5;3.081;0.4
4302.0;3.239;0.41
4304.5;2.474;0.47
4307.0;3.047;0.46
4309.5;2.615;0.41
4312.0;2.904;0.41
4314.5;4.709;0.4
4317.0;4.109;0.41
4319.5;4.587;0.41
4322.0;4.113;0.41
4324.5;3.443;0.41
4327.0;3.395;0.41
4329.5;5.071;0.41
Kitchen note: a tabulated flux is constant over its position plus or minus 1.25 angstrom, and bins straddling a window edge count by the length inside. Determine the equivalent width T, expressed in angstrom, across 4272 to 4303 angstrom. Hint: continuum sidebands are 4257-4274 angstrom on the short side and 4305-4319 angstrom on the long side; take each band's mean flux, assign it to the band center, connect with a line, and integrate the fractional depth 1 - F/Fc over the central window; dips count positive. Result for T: 2.50 angstrom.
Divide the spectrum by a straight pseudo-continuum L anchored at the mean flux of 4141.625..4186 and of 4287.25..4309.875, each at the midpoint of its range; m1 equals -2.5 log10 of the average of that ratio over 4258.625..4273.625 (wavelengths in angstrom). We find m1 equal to -0.239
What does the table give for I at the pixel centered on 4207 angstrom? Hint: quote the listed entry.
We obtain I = 3.936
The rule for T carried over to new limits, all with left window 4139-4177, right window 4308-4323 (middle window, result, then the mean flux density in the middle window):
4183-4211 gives -1.6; 3.77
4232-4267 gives -2.1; 3.9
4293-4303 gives 1.4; 3.24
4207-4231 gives 0.0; 3.61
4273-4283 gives -0.2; 3.83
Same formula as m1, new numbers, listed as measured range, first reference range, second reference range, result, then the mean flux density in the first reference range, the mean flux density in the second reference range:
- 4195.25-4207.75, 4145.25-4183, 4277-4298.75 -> -0.09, 3.53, 3.41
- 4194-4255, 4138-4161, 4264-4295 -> -0.05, 3.4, 3.69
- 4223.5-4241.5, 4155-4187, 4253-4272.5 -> 0.11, 3.63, 4.02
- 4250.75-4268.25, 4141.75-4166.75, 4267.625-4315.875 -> -0.20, 3.5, 3.4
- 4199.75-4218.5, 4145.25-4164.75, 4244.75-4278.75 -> 0.01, 3.47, 4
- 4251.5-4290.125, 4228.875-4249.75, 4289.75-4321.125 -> -0.08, 3.77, 3.36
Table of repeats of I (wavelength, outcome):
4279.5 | 3.91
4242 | 4.253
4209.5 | 4.037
